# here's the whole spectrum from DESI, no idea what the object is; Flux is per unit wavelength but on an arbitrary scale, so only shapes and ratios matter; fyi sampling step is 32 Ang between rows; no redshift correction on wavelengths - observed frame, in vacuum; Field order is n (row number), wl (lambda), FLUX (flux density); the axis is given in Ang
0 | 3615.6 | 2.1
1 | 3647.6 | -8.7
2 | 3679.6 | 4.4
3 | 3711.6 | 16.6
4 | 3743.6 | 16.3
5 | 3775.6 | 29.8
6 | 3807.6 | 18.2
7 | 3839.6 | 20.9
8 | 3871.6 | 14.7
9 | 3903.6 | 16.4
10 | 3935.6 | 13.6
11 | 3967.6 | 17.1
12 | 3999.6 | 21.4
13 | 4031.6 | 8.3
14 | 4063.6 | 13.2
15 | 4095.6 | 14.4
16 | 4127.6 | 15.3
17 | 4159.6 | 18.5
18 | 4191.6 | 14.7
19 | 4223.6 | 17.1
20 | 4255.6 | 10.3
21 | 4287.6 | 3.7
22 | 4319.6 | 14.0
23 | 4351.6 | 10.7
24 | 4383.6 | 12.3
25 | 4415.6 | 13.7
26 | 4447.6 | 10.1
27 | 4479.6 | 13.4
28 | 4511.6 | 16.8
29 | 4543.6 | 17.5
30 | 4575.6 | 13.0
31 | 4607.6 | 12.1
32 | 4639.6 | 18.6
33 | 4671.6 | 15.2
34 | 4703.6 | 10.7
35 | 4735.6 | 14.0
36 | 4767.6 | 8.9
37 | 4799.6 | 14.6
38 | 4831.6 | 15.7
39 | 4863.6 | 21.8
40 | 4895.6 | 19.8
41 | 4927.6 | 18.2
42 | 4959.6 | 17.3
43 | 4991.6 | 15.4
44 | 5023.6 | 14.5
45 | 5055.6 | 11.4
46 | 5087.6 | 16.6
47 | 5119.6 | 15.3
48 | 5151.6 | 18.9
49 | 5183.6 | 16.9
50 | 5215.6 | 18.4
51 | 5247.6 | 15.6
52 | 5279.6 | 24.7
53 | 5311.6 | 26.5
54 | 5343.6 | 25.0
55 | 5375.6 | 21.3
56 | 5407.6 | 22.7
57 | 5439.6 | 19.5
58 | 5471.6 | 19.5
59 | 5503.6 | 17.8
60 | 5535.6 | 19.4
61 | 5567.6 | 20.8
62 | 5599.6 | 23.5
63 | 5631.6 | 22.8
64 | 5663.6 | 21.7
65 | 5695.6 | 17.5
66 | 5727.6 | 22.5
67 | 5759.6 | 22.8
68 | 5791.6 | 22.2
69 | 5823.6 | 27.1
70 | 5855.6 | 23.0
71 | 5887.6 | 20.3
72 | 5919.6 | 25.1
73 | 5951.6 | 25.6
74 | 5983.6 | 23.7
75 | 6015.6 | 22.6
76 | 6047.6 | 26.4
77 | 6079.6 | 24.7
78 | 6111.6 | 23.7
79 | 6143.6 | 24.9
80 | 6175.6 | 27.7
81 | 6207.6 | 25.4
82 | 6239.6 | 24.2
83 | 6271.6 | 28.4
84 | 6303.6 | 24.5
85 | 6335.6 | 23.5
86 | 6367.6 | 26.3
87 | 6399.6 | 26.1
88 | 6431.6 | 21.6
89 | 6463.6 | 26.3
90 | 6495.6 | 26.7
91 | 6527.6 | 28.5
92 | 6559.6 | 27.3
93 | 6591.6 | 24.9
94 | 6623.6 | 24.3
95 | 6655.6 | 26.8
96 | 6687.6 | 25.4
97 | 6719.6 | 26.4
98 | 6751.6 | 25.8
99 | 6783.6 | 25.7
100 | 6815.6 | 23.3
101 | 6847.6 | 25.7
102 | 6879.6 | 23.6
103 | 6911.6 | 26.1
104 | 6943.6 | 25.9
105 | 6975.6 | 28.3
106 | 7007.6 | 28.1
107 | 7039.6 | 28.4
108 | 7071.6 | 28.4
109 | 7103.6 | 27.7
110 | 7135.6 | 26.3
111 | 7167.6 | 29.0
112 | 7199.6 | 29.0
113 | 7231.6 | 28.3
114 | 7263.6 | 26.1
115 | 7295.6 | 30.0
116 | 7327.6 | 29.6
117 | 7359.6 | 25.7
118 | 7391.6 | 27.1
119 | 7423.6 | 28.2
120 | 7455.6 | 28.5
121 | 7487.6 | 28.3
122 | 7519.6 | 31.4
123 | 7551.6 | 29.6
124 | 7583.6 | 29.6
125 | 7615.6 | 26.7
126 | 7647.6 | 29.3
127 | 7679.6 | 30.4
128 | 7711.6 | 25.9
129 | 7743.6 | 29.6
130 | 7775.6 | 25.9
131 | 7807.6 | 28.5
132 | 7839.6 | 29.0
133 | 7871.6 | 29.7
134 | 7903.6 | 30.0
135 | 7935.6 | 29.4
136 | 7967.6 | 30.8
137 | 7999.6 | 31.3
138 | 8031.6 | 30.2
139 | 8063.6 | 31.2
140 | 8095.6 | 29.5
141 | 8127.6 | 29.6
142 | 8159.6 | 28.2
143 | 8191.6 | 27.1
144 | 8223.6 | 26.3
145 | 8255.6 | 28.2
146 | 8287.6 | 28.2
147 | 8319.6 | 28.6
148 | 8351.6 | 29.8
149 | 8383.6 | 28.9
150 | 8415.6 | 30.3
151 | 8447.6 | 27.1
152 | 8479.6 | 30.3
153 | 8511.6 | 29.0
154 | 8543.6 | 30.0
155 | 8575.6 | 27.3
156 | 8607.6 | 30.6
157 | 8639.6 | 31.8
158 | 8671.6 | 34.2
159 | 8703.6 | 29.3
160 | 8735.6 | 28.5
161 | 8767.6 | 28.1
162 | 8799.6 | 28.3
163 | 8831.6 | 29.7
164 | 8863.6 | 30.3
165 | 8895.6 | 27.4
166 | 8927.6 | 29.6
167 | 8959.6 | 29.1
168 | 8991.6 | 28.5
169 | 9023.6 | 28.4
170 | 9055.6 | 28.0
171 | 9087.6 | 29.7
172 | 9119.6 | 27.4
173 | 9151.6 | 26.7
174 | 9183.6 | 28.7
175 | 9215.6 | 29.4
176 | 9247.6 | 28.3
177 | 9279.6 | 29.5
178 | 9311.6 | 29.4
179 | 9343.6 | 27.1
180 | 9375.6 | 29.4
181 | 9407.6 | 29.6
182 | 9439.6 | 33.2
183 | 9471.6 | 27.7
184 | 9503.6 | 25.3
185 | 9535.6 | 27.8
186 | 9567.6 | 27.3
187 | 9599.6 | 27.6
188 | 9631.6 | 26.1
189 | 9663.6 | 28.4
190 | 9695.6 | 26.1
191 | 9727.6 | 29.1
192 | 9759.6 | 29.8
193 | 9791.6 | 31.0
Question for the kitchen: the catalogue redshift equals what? 0.318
